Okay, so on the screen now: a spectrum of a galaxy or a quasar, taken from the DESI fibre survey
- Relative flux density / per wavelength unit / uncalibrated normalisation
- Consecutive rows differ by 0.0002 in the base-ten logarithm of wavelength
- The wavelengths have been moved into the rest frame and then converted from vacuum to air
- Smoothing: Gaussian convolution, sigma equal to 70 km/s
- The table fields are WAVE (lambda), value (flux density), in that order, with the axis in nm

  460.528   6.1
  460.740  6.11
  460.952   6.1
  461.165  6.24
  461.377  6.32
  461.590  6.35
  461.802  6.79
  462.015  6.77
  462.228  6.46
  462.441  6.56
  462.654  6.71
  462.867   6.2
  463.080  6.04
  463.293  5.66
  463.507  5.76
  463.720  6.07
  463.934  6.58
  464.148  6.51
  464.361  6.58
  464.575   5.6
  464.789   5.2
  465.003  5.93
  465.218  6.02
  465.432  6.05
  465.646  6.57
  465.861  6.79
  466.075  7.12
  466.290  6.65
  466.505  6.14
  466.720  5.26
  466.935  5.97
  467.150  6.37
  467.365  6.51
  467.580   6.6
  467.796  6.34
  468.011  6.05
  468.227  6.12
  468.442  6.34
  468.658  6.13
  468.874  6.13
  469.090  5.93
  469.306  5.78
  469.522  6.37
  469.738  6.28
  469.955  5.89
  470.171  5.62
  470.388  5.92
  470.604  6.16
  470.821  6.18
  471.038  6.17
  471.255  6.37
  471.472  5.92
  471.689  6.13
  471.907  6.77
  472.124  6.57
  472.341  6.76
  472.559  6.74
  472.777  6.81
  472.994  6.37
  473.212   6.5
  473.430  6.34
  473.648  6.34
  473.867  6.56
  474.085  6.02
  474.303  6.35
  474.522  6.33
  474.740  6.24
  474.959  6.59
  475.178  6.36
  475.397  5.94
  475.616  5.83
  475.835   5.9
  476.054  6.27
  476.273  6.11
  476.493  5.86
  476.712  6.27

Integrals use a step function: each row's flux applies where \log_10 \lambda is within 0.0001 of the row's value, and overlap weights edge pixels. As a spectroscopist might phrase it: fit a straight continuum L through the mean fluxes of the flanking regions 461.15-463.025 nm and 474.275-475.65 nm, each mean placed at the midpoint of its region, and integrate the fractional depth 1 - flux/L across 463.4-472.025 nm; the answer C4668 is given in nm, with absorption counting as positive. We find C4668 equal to 0.28 nm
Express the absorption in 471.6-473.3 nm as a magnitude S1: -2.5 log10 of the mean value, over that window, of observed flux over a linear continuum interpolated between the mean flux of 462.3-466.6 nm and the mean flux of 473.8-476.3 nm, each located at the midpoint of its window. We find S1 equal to -0.06 mag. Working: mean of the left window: 6.24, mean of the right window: 6.21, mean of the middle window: 6.59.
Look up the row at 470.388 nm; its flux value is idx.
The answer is 5.92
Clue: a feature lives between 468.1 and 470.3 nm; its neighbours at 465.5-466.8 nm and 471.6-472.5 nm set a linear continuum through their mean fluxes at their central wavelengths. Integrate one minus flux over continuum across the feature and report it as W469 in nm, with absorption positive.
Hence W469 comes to 0.15 nm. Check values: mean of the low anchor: 6.43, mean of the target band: 6.06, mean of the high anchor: 6.57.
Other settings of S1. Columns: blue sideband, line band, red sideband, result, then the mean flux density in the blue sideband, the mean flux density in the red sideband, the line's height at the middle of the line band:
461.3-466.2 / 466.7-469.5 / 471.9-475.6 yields 0.034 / 6.29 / 6.42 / 6.35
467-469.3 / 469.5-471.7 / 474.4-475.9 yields 0.023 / 6.23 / 6.18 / 6.21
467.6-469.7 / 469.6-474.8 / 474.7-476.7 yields -0.029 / 6.16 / 6.12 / 6.14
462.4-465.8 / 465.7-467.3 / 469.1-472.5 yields -0.033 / 6.13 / 6.19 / 6.15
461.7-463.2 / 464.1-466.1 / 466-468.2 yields 0.031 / 6.5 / 6.28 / 6.37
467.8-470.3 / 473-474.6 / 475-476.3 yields -0.045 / 6.07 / 6.09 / 6.09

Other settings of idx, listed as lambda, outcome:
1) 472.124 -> 6.57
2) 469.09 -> 5.93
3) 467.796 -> 6.34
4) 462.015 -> 6.77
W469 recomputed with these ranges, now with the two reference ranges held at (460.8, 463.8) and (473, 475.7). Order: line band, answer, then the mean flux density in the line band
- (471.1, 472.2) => -0.01 nm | 6.34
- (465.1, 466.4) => -0.05 nm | 6.53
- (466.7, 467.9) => 0.01 nm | 6.24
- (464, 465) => 0.05 nm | 6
